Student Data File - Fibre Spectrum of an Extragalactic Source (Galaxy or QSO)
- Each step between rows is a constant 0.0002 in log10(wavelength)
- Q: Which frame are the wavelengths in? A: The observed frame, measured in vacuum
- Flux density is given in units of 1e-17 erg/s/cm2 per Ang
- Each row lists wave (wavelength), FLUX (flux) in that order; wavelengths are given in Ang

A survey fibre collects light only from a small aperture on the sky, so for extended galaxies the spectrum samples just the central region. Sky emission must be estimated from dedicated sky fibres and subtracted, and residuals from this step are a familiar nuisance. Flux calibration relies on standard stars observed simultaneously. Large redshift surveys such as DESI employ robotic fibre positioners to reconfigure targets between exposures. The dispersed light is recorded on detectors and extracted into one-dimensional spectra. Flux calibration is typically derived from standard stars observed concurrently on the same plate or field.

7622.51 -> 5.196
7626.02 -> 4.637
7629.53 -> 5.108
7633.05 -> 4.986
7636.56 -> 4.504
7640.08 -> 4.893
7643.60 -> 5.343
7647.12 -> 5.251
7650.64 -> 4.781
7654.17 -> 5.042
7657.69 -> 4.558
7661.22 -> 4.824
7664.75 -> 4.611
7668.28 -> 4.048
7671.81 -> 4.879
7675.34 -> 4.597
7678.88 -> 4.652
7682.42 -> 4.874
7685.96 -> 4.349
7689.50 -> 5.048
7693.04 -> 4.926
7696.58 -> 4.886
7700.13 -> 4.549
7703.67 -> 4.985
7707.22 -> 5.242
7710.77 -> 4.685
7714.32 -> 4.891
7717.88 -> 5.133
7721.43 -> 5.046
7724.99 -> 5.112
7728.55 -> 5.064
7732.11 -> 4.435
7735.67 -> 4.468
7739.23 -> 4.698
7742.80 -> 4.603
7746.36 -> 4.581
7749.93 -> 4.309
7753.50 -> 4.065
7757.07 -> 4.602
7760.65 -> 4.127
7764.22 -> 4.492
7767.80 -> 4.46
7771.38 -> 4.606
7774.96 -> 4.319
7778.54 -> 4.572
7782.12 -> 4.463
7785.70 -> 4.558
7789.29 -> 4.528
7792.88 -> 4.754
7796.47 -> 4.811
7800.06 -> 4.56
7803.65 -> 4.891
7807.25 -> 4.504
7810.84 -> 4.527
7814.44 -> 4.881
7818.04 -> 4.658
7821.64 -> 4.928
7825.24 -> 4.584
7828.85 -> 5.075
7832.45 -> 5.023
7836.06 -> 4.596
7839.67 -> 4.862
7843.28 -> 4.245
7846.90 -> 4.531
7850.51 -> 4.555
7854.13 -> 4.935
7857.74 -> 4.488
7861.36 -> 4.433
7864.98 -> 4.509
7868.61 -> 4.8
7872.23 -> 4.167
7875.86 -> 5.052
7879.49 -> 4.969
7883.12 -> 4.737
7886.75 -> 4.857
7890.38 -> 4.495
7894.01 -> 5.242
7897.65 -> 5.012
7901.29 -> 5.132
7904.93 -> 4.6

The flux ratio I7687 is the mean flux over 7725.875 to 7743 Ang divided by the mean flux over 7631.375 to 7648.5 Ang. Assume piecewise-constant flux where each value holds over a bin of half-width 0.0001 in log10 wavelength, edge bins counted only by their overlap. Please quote 0.94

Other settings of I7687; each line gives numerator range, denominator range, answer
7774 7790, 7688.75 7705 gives 0.92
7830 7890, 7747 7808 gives 1.04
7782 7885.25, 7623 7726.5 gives 0.97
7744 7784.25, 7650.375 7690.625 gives 0.95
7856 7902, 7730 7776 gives 1.07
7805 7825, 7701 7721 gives 0.94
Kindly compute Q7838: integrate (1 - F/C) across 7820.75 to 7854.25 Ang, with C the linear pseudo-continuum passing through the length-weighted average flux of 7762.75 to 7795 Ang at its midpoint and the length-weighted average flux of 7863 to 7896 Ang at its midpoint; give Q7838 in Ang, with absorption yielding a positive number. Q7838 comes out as -0.4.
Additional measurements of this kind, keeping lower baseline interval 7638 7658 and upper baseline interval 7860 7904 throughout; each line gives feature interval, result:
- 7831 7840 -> 0.0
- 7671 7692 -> 1.0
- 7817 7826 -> 0.2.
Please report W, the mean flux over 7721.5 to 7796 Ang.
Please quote 4.56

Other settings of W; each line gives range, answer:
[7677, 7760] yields 4.74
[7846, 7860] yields 4.63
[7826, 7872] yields 4.65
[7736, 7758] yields 4.47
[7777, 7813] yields 4.62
